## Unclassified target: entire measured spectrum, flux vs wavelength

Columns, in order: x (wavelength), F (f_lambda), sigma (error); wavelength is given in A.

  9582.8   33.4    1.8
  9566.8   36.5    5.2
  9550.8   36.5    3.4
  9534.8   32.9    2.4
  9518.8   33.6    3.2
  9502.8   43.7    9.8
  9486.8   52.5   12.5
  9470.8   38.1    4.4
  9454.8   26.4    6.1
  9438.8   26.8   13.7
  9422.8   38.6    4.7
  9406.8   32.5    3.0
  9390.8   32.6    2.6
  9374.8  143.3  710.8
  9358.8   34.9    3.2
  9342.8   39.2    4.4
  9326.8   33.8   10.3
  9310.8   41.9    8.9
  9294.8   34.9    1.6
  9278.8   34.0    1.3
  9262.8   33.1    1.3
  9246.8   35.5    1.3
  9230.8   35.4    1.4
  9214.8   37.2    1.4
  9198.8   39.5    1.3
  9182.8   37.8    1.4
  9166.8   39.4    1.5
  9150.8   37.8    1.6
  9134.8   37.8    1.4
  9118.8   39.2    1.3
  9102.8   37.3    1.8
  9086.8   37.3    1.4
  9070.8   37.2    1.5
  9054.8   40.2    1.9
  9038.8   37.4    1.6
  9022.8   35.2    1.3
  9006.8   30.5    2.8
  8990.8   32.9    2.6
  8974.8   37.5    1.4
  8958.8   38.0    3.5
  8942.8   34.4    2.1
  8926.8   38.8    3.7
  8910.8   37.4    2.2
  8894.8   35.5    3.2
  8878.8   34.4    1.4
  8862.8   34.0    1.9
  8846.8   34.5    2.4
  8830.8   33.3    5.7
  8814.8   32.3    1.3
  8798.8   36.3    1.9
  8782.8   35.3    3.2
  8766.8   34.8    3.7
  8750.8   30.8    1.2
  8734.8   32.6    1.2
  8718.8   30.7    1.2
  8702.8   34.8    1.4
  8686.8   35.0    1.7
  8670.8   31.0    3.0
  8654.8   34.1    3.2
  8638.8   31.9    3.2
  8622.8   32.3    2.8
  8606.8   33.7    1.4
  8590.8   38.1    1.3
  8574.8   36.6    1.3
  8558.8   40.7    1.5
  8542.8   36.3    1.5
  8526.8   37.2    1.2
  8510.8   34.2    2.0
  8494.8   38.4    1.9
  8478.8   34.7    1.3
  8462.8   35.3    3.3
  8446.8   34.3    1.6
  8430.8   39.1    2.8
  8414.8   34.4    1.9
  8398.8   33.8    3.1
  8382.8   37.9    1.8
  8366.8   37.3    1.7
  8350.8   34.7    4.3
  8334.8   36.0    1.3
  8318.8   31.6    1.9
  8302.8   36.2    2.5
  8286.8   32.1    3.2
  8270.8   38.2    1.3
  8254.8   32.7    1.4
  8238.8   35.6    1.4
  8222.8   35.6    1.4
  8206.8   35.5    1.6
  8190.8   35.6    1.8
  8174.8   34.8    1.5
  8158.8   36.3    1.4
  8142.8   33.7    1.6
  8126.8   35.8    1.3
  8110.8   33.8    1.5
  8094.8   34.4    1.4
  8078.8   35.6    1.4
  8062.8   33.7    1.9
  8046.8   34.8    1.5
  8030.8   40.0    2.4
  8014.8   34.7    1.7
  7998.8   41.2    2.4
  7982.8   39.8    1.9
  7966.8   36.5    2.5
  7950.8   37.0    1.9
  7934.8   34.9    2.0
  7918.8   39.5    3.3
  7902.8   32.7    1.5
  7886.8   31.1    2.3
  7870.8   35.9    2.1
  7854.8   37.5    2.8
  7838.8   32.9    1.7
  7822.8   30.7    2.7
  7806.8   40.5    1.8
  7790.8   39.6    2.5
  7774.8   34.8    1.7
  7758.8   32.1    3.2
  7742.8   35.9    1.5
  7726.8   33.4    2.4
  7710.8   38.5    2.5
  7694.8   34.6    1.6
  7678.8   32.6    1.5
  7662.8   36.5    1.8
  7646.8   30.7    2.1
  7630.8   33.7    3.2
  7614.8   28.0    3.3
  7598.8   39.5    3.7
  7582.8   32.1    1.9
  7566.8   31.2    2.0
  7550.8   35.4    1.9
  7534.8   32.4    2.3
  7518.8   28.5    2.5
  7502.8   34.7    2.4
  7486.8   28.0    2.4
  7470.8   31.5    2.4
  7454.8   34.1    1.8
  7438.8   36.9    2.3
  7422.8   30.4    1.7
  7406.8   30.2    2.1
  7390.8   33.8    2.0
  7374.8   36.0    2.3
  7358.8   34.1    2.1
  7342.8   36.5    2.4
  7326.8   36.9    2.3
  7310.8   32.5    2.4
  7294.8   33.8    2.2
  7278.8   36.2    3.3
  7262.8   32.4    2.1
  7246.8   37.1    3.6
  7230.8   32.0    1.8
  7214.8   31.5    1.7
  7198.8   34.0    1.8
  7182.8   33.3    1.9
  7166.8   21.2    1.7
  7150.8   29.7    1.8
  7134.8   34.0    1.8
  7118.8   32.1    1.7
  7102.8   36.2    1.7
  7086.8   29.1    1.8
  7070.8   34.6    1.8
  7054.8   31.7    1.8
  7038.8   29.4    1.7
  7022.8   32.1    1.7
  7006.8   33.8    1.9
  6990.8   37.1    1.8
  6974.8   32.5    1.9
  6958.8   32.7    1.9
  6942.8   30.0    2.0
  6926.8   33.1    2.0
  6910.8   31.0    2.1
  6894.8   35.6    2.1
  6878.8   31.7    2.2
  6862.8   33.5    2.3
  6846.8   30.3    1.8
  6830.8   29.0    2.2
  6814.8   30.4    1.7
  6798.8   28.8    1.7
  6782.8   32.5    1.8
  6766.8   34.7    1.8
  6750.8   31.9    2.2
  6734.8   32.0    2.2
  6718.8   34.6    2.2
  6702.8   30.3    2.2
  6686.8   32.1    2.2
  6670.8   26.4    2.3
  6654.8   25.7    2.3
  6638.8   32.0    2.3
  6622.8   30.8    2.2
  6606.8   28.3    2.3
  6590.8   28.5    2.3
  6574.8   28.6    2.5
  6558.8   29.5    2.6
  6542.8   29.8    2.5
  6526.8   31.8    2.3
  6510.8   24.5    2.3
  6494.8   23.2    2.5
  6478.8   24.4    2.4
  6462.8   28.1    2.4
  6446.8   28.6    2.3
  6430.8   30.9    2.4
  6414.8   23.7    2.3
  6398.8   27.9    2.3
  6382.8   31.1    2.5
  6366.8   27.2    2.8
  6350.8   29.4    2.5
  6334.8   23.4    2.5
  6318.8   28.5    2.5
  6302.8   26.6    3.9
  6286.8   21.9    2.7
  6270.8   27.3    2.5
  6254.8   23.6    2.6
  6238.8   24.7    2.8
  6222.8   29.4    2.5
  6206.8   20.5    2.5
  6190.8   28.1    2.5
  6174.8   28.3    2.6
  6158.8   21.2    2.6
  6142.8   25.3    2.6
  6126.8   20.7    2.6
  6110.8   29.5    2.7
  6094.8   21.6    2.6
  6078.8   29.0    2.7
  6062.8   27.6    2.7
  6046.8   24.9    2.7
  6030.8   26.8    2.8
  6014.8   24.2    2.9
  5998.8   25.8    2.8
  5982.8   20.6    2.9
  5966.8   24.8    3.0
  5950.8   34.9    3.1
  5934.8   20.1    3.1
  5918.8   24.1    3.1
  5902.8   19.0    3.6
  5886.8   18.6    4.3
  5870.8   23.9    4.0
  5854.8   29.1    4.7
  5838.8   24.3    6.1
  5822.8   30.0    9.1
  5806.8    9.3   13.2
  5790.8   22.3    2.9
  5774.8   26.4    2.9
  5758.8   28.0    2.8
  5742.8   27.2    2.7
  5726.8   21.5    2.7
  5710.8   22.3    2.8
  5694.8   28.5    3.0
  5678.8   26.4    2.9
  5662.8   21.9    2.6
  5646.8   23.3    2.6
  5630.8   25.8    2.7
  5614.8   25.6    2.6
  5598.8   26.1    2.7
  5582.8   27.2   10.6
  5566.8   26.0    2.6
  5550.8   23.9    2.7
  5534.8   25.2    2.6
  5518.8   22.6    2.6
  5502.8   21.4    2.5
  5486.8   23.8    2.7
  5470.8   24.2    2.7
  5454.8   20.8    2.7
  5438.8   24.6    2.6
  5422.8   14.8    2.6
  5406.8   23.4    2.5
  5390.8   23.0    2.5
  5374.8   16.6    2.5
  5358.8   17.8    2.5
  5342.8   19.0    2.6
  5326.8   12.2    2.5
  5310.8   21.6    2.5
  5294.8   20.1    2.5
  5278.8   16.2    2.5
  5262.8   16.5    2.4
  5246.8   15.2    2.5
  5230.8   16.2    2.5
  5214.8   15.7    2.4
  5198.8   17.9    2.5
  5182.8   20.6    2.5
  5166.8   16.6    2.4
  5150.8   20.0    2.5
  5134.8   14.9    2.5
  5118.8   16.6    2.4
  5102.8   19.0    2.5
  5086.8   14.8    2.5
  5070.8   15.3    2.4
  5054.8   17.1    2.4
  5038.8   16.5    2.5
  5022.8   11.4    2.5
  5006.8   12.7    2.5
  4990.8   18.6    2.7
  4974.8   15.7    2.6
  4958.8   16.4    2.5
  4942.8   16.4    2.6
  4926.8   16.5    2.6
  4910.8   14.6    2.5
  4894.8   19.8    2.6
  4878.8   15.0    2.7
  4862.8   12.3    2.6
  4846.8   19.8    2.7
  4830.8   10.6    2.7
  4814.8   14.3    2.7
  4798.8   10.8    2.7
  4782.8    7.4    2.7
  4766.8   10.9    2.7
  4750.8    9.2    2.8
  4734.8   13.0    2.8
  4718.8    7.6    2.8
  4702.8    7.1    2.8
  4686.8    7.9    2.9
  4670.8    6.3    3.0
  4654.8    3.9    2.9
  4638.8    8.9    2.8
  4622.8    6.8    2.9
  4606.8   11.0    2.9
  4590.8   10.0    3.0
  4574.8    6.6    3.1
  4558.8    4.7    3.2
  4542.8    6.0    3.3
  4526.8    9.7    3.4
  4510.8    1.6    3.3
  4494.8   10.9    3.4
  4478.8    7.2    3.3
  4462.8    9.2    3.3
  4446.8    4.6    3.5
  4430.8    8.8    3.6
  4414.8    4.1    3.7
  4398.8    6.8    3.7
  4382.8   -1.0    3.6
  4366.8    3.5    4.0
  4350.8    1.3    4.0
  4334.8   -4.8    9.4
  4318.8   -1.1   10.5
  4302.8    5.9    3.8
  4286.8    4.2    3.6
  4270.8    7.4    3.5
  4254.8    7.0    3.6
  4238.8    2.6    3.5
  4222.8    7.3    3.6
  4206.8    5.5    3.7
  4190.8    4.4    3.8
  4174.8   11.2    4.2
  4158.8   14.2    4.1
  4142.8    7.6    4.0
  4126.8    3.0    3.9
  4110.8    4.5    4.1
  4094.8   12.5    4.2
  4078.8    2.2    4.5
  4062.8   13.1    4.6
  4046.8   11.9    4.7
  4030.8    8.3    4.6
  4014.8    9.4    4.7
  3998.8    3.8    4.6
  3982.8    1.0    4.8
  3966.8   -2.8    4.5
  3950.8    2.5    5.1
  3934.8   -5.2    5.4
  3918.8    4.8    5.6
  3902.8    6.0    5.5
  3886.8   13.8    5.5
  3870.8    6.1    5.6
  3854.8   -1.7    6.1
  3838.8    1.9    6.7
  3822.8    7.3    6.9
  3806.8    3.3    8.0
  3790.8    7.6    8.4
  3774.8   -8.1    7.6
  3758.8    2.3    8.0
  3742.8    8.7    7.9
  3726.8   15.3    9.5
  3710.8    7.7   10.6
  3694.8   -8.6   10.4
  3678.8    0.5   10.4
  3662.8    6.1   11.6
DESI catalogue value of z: 0.215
